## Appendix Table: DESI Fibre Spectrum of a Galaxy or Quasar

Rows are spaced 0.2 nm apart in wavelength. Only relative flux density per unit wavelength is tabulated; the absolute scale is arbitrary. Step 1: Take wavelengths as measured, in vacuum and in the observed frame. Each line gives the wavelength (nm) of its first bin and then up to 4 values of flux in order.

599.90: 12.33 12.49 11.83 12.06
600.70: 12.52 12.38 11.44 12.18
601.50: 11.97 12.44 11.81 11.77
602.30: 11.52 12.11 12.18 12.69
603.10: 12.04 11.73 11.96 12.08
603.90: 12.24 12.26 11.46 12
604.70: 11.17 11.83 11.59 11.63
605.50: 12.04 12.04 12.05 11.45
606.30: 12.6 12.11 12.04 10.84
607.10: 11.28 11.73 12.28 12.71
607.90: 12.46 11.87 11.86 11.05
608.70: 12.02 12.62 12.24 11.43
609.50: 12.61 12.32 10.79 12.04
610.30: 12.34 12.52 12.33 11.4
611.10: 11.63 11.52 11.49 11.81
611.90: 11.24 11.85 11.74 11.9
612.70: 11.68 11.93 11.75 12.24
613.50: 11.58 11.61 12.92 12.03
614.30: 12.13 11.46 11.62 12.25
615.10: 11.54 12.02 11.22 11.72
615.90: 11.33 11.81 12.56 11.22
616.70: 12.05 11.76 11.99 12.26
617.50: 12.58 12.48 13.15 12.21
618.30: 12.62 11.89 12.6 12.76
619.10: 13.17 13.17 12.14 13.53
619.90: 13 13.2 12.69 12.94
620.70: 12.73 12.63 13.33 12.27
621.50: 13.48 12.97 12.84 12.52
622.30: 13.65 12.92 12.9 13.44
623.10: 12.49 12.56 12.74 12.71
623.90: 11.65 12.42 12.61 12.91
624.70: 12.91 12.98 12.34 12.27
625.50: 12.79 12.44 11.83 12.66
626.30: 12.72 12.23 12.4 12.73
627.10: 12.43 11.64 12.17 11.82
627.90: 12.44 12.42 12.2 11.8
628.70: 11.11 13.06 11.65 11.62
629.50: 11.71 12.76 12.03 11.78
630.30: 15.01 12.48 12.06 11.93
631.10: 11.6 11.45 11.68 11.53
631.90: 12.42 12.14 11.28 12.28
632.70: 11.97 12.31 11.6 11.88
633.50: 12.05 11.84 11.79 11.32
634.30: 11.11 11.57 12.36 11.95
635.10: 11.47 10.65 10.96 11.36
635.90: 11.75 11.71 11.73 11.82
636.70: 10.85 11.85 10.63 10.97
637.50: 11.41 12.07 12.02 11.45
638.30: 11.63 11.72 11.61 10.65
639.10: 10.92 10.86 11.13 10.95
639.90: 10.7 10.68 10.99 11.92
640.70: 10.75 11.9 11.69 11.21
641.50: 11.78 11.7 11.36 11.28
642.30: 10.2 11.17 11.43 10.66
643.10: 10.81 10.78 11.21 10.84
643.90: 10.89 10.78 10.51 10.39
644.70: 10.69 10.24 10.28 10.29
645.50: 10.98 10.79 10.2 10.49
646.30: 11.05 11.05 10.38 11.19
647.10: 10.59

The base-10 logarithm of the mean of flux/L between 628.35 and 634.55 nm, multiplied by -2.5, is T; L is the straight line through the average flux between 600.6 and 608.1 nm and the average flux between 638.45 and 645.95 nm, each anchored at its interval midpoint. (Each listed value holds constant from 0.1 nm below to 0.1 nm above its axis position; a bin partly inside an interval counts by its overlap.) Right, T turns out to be -0.067 mag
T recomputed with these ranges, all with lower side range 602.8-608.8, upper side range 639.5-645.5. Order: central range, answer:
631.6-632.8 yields -0.07 mag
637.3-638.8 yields -0.05 mag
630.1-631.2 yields -0.12 mag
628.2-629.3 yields -0.06 mag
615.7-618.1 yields -0.04 mag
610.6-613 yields 0.00 mag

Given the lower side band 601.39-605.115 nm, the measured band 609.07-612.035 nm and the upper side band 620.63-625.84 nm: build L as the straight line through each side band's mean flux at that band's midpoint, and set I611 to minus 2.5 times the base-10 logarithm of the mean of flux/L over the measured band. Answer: 0.04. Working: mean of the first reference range 11.9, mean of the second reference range 12.7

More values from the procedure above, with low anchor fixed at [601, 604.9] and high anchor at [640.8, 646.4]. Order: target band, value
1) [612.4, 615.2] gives -0.02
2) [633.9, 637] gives -0.04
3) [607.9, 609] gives -0.01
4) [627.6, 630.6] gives -0.09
